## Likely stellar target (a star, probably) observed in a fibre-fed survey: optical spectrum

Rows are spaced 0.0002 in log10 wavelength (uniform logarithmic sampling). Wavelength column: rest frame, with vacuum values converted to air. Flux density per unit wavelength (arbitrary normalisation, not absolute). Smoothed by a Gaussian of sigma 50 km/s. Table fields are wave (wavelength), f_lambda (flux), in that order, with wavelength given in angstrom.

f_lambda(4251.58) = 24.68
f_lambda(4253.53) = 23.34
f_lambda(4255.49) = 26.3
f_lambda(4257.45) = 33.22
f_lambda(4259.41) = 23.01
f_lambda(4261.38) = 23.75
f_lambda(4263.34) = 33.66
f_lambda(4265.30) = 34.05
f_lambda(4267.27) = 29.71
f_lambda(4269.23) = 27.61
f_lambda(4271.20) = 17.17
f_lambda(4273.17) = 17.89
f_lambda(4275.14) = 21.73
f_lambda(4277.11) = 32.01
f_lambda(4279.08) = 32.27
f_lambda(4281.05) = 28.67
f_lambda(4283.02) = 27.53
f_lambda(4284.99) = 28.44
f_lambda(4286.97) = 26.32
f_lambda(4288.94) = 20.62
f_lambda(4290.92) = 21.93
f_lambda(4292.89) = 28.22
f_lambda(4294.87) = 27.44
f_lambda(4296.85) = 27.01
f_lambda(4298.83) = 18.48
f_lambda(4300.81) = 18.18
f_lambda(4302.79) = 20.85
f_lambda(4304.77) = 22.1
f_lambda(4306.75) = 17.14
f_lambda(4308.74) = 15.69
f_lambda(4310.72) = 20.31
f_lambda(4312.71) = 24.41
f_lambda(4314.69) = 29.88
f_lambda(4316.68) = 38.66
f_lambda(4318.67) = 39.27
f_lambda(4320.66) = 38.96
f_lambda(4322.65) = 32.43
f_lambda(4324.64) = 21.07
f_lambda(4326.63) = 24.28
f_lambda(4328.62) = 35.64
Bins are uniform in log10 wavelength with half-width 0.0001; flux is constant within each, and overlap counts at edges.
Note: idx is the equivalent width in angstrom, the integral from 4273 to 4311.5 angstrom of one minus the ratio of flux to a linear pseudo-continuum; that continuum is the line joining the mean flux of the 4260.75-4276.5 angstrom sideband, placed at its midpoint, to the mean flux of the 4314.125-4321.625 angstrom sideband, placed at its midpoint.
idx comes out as 8.7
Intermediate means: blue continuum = 25.9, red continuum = 37.1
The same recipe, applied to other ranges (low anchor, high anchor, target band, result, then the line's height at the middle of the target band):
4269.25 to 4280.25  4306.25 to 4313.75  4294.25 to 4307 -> -0.4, 20.9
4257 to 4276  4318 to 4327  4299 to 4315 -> 5.0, 29.9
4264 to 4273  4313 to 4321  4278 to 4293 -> 1.4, 29.6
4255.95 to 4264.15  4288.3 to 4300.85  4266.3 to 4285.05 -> -0.1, 26.1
